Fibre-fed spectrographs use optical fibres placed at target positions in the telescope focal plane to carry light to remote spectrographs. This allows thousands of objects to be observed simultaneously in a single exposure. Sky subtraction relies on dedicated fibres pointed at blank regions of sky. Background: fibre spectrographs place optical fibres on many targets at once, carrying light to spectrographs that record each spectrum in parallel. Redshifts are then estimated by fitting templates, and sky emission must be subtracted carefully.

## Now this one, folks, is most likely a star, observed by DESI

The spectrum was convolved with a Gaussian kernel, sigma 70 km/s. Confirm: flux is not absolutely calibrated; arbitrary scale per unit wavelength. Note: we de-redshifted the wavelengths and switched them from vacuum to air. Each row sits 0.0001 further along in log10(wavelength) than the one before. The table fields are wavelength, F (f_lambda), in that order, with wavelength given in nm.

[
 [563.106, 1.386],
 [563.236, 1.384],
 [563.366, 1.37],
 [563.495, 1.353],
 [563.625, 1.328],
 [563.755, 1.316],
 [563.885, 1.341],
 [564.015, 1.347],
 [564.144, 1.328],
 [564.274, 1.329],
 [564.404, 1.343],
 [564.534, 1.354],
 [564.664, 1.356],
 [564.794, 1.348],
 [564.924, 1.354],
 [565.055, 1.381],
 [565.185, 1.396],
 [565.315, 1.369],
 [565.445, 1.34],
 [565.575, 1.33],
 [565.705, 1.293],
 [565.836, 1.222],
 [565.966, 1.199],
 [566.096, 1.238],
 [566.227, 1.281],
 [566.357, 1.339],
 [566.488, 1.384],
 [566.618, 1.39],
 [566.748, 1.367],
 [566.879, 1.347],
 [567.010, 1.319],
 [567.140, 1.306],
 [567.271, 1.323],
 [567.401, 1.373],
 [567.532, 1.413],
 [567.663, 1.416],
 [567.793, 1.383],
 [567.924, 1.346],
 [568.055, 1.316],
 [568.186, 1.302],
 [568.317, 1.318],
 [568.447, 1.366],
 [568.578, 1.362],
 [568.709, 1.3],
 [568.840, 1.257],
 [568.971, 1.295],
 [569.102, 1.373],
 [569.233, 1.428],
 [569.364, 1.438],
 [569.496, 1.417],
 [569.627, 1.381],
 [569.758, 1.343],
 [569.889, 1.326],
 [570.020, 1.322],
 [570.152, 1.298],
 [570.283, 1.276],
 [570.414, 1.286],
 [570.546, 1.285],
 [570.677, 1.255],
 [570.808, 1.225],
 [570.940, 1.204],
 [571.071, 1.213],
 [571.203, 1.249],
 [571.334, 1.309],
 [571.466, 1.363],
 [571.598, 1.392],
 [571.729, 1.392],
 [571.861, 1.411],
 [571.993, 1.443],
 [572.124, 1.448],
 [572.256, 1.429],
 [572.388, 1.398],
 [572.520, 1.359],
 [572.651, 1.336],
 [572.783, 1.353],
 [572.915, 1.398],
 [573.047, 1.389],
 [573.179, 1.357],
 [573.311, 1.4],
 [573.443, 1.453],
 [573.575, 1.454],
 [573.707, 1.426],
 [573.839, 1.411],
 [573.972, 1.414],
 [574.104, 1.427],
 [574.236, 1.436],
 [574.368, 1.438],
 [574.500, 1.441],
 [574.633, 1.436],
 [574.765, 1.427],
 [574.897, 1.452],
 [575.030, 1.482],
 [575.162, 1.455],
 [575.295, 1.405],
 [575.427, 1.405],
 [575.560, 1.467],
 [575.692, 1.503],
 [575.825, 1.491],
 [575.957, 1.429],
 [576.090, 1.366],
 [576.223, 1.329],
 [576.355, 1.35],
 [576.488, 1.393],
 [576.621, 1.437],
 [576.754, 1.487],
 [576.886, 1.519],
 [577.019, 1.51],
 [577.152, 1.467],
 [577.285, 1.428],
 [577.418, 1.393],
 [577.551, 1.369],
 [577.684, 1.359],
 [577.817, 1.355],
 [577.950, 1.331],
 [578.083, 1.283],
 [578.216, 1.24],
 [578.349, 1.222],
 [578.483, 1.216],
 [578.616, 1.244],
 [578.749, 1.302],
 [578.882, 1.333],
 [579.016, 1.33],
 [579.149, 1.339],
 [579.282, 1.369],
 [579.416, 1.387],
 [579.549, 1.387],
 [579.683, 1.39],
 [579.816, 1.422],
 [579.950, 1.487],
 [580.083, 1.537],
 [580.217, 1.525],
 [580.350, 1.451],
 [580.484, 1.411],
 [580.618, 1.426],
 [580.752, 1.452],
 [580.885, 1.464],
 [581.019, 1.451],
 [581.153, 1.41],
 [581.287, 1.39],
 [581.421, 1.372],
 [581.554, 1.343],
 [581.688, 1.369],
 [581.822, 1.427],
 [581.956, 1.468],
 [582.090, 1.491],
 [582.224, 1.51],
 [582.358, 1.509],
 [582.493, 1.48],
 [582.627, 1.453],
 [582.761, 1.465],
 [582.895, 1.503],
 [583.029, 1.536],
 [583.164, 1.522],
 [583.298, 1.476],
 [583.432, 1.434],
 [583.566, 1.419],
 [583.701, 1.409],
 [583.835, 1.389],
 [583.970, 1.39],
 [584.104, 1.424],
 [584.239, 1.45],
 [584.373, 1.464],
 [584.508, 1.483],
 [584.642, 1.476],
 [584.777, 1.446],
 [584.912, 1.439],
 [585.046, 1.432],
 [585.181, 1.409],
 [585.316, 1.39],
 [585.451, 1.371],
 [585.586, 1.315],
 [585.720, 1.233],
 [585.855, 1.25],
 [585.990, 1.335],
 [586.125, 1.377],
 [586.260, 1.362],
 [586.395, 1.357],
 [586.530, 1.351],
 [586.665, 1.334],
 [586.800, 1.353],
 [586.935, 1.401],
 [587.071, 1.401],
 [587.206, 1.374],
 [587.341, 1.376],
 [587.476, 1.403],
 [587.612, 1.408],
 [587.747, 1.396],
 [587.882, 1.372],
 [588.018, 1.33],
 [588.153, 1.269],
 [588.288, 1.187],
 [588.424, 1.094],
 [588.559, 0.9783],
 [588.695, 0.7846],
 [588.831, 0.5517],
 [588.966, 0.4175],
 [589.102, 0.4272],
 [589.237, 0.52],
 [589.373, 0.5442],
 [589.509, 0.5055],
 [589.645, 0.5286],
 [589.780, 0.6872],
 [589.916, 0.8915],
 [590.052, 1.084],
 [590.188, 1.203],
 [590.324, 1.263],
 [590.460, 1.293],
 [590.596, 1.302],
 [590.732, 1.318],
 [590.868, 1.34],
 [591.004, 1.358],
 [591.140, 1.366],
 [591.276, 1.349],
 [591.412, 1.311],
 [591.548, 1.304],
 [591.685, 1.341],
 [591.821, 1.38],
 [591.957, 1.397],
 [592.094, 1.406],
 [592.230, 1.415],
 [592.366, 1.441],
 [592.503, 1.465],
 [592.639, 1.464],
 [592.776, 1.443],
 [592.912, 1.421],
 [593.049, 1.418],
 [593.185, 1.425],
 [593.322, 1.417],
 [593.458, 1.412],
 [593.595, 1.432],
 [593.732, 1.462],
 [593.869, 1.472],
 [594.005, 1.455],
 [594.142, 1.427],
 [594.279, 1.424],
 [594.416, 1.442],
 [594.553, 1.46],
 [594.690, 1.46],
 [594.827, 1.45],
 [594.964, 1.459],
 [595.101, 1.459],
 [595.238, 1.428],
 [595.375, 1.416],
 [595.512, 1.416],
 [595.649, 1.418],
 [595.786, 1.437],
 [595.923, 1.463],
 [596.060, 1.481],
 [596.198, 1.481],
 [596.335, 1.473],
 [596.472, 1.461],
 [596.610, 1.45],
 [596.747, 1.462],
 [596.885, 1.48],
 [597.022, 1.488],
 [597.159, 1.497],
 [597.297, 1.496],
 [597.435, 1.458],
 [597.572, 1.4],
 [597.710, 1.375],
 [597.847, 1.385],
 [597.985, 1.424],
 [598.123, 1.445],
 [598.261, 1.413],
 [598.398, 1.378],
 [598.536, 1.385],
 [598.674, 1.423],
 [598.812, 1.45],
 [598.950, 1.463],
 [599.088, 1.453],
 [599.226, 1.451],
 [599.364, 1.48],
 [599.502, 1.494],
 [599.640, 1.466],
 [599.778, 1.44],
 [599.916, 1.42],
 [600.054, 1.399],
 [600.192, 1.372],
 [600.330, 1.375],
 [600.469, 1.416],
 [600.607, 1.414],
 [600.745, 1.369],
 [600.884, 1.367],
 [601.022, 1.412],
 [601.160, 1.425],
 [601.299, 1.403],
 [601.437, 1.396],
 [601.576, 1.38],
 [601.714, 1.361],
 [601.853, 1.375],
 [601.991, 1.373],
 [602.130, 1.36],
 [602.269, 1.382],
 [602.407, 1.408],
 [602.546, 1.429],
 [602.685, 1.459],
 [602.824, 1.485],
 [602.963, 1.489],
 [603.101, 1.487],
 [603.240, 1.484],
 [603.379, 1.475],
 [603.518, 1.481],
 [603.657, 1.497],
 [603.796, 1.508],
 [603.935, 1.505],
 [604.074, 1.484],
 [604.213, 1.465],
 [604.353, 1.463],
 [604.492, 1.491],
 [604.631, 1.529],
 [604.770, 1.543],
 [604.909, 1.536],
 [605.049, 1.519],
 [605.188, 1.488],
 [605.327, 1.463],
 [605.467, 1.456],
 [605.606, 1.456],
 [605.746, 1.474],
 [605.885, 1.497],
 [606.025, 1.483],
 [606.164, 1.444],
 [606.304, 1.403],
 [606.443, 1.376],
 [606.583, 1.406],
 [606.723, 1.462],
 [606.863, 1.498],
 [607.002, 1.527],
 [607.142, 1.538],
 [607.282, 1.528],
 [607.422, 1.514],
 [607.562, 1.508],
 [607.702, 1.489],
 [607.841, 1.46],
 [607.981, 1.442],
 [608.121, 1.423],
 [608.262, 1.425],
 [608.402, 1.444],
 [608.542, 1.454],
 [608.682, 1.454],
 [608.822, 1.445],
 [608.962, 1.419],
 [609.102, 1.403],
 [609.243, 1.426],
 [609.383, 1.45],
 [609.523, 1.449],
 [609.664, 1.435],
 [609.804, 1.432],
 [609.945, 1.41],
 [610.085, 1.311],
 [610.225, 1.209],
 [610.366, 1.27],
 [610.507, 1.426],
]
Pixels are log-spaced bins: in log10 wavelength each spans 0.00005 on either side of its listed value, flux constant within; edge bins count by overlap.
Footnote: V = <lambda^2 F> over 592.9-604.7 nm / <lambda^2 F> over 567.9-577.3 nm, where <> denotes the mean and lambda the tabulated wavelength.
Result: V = 1.14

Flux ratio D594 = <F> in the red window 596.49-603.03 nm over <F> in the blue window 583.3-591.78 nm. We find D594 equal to 1.2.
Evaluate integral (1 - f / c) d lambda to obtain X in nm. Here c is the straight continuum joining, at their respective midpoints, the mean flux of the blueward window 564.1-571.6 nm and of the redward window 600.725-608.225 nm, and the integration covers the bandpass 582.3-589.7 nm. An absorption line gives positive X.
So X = 0.69 nm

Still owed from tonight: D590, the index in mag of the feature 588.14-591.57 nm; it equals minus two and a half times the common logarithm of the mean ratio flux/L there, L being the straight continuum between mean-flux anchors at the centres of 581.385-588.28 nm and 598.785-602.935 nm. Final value 0.39 mag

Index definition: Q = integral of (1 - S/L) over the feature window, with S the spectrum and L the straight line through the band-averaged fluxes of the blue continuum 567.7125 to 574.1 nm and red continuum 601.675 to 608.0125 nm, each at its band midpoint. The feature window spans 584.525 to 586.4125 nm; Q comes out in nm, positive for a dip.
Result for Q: 0.04 nm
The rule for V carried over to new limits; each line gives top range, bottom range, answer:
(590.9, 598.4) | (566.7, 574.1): 1.15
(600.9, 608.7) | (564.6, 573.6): 1.23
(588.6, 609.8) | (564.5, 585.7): 1.08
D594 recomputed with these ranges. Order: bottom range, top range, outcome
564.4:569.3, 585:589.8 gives 0.85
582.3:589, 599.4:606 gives 1.08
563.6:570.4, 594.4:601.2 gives 1.07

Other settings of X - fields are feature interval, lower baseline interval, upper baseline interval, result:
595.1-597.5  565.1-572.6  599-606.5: -0.06 nm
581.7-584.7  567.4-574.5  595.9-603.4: -0.15 nm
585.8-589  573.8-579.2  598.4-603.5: 0.39 nm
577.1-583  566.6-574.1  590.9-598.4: -0.07 nm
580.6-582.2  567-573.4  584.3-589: -0.14 nm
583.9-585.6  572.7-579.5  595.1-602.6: -0.02 nm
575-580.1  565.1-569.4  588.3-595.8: -0.37 nm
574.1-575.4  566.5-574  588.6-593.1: -0.14 nm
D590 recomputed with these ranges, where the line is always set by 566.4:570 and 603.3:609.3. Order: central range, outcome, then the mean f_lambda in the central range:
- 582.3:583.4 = -0.07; 1.49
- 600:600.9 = 0.05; 1.39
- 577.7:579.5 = 0.06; 1.31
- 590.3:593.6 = 0.04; 1.38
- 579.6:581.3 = -0.04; 1.45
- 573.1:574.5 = -0.04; 1.42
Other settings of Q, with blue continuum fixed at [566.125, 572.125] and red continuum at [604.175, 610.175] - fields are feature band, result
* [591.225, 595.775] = -0.017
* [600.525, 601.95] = 0.051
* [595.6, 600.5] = -0.034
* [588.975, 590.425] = 0.661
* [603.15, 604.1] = -0.027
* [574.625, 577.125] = -0.149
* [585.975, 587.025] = 0.024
